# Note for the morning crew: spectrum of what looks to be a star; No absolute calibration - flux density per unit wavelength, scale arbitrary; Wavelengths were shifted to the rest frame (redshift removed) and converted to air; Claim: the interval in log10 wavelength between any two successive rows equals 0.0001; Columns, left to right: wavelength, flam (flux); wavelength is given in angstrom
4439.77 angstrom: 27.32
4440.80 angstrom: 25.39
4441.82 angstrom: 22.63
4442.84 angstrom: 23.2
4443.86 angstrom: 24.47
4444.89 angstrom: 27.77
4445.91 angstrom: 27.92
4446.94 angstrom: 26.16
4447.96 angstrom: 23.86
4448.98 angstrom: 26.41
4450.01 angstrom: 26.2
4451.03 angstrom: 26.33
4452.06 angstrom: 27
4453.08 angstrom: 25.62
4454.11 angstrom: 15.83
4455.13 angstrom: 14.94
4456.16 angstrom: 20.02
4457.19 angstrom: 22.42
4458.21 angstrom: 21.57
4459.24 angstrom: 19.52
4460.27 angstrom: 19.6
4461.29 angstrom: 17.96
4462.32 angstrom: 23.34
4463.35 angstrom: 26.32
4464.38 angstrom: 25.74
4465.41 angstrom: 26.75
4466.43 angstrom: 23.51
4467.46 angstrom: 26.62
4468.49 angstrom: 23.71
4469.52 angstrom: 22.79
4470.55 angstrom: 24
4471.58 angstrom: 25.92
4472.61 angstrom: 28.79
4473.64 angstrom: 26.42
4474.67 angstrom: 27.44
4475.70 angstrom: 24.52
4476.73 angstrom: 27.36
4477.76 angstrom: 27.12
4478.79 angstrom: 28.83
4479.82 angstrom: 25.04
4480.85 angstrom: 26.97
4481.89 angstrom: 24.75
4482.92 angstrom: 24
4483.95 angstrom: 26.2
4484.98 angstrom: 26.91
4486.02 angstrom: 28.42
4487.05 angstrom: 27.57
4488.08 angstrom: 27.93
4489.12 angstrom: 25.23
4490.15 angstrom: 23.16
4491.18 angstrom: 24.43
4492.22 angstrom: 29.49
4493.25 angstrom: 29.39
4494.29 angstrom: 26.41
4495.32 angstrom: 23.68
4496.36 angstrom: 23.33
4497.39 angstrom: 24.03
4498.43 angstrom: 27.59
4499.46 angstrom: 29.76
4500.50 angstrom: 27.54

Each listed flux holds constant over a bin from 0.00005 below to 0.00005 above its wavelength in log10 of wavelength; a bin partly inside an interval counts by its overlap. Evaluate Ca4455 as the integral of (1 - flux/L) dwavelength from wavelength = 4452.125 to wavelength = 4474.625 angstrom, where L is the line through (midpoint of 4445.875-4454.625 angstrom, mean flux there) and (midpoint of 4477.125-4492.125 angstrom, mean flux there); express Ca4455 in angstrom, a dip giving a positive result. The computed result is 2.07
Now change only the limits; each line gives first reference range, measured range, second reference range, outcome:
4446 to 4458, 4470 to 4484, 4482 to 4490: -0.4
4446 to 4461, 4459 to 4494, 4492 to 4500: -1.0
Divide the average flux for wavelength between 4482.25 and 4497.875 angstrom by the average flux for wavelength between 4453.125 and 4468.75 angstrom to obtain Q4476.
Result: 1.19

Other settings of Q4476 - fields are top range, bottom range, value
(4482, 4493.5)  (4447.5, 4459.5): 1.18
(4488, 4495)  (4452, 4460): 1.29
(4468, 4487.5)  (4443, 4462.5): 1.14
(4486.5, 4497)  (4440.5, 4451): 1.02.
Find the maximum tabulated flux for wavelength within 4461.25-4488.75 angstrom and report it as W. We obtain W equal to 28.83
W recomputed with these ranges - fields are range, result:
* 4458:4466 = 26.75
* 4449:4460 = 27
